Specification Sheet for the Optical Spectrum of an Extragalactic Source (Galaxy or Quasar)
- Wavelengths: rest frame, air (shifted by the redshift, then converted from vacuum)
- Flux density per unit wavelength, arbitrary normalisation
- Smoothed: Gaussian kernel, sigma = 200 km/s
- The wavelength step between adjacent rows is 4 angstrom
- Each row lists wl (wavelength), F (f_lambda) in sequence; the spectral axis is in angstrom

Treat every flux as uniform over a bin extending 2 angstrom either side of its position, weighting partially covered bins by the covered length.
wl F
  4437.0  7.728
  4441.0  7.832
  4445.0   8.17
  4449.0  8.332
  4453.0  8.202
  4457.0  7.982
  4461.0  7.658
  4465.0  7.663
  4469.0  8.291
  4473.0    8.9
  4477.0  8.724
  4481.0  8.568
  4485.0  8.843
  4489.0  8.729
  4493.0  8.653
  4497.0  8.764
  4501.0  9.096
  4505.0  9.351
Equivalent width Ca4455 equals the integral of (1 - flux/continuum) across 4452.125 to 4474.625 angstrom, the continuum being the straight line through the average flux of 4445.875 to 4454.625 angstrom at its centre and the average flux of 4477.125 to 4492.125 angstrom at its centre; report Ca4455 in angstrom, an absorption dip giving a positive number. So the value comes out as 0.9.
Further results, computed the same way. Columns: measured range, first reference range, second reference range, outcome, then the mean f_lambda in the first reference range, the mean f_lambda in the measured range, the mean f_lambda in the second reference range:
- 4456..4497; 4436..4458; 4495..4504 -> 0.7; 8.06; 8.43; 8.98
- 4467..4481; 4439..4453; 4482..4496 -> -0.2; 8.12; 8.63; 8.73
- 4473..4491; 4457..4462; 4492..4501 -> -0.7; 7.79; 8.74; 8.8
